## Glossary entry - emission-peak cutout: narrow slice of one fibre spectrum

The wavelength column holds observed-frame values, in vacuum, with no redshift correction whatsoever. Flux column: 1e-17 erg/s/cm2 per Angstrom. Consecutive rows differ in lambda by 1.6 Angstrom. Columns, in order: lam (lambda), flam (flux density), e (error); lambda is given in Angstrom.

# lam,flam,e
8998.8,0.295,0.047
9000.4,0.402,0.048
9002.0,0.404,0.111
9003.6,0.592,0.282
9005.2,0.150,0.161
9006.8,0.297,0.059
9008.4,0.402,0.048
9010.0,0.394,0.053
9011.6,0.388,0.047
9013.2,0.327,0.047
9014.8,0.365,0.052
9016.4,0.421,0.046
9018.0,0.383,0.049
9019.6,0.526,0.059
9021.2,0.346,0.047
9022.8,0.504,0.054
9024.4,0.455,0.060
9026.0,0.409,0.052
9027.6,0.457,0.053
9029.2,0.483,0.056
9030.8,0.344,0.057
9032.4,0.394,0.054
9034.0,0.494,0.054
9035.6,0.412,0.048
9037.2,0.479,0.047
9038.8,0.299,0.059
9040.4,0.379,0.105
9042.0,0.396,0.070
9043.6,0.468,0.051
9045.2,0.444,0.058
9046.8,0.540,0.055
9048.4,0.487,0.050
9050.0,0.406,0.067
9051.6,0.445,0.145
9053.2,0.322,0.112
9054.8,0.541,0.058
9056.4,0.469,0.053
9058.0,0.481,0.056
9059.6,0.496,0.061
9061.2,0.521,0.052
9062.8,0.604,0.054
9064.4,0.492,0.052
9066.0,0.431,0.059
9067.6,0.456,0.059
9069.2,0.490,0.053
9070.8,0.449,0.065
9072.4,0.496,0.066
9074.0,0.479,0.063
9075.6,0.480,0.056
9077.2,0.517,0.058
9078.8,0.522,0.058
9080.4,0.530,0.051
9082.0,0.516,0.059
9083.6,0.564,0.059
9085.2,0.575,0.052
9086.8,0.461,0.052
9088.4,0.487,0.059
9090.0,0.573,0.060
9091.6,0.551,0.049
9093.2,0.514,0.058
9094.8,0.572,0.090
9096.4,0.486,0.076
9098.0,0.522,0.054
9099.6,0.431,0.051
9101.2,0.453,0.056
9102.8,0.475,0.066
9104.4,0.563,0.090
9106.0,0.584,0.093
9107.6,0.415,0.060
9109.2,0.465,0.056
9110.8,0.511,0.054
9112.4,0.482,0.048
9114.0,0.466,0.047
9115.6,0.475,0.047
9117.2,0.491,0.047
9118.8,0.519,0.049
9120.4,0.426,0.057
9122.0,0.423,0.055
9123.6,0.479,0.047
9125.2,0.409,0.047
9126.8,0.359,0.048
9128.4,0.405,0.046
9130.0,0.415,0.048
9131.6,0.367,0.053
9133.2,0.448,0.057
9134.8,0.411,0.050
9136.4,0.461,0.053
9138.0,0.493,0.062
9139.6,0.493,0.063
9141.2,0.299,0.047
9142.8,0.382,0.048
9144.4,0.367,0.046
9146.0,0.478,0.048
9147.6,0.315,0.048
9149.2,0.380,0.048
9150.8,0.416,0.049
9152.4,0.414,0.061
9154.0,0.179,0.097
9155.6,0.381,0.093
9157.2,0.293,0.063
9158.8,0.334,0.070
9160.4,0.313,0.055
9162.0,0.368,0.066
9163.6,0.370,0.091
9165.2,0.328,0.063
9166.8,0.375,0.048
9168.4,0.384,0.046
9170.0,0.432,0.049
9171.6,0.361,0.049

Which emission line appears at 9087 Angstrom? Mg II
